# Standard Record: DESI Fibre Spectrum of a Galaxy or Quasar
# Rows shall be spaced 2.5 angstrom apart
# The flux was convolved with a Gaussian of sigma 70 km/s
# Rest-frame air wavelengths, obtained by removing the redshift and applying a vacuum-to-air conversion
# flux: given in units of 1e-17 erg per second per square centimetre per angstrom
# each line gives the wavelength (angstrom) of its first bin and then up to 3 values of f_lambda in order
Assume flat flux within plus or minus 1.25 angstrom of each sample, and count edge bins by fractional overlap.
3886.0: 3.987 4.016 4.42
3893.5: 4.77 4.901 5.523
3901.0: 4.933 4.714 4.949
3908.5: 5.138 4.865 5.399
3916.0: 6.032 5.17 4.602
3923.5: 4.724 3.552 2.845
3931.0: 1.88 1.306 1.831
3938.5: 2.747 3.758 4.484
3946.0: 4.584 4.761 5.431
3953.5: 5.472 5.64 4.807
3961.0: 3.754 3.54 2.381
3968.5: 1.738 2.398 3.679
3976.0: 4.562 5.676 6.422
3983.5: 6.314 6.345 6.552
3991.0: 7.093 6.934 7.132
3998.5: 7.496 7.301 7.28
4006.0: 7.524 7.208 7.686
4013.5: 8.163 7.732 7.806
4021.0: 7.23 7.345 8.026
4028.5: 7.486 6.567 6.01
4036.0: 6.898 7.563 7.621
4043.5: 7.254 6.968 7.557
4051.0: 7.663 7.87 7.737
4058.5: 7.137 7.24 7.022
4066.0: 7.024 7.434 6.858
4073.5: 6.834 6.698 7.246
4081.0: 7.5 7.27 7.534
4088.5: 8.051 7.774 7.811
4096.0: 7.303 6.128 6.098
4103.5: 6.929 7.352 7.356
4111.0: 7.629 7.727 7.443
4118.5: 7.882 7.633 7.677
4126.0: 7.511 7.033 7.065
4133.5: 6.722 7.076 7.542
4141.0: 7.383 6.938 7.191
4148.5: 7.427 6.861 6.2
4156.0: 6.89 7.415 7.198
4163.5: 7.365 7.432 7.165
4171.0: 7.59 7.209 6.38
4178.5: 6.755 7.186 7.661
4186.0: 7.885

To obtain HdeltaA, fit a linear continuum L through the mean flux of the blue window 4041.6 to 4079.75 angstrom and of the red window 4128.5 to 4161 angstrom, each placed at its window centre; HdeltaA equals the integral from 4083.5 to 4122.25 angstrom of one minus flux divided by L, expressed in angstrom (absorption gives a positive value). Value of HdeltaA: -1.2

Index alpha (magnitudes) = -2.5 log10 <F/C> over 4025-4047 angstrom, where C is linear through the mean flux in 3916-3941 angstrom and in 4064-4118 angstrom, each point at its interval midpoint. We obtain -0.20 mag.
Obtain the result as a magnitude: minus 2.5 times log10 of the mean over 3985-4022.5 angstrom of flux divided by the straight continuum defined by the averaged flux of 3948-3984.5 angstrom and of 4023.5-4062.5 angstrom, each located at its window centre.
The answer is -0.25 mag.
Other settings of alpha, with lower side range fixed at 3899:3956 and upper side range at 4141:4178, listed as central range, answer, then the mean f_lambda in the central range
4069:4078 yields -0.14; 6.89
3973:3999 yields -0.24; 6.24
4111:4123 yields -0.17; 7.67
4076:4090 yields -0.21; 7.45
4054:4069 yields -0.23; 7.29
